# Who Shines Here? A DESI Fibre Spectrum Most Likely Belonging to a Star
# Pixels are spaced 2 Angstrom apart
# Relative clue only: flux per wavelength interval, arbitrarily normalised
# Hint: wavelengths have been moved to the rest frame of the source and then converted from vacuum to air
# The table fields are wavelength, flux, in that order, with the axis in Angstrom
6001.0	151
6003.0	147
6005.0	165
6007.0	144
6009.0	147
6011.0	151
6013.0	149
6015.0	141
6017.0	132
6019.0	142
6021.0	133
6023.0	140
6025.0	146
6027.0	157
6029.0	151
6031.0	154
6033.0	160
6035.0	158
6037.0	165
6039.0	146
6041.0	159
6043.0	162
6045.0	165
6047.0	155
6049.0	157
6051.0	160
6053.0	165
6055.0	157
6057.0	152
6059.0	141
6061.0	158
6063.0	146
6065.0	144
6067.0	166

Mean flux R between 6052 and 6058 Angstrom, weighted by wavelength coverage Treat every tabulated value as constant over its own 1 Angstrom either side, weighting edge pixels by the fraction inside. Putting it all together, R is 158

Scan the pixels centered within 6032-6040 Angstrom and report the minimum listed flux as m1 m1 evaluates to 146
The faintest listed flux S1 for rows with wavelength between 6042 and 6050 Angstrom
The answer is 155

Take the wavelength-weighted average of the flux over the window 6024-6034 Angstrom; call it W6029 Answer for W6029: 154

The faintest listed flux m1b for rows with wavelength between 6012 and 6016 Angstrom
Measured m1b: 141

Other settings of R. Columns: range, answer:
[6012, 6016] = 145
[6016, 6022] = 136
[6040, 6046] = 162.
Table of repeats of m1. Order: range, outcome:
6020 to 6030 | 133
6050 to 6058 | 152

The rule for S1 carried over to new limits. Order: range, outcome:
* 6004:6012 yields 144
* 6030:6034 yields 154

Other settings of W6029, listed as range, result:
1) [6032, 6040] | 157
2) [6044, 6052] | 159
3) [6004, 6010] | 152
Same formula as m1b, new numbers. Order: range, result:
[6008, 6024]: 132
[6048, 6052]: 157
